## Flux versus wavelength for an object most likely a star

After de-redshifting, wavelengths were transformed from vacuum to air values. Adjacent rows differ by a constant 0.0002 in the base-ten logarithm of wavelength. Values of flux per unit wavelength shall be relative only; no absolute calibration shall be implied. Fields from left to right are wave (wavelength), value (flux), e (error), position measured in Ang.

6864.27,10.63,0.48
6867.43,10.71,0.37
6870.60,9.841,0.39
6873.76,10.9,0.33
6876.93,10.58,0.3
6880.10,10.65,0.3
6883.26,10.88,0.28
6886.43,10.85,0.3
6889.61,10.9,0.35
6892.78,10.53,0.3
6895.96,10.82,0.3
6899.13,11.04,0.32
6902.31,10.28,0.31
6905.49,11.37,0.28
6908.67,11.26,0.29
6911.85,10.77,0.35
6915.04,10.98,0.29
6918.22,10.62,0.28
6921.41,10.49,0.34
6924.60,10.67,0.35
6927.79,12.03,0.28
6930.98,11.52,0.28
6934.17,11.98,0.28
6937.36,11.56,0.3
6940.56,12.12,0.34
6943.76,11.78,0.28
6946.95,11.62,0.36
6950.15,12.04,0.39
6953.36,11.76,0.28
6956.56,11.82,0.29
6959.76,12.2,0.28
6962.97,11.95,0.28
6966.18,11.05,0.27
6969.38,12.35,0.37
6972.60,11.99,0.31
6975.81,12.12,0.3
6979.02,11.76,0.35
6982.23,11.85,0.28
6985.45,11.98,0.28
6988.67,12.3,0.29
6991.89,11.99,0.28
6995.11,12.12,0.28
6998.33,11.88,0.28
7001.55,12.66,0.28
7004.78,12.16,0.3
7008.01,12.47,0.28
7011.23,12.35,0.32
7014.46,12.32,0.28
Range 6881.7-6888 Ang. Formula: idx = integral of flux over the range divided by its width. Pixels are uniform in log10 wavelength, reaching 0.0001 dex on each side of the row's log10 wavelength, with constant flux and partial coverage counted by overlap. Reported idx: 10.9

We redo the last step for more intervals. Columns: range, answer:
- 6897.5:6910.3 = 11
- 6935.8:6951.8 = 11.8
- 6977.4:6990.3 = 12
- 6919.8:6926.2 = 10.6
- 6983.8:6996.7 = 12.1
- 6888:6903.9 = 10.7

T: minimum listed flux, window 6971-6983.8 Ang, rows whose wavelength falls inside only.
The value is 11.76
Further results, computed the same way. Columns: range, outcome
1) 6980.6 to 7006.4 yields 11.85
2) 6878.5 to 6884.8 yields 10.65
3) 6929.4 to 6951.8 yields 11.52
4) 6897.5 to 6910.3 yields 10.28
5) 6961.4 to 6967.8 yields 11.05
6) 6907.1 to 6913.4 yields 10.77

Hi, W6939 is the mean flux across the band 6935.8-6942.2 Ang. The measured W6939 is 11.8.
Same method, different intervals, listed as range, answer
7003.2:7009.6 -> 12.3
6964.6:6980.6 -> 11.9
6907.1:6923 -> 10.8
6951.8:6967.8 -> 11.8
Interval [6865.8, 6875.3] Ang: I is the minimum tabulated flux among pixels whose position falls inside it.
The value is 9.841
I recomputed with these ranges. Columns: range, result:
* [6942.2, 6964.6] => 11.62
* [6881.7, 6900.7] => 10.53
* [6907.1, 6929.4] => 10.49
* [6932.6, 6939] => 11.56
